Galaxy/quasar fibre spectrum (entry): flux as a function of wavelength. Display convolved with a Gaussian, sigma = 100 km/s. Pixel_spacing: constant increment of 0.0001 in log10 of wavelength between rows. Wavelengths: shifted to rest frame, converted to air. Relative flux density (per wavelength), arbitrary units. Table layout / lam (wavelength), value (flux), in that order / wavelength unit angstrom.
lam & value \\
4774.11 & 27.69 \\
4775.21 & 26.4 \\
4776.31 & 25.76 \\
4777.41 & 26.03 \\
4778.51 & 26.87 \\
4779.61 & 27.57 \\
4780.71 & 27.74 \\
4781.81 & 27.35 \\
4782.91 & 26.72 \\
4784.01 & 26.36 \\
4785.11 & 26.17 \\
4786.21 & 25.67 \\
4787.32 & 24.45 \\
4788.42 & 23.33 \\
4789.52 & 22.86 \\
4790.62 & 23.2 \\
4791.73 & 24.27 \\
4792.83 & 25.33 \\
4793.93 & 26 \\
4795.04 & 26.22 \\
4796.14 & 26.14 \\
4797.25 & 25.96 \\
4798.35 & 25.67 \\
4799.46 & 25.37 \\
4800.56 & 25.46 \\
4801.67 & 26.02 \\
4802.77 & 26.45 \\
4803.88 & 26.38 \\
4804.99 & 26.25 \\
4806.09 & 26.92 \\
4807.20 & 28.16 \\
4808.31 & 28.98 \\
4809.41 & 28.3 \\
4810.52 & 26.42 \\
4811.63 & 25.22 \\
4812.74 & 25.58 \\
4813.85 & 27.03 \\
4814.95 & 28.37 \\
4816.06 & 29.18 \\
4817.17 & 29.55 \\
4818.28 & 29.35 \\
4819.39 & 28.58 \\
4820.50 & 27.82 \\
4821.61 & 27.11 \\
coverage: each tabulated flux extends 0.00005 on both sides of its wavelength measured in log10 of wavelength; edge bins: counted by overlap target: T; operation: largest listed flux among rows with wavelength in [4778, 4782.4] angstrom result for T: 27.74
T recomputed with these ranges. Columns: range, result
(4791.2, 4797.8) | 26.22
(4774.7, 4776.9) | 26.4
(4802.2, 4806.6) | 26.92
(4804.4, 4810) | 28.98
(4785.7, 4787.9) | 25.67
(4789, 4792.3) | 24.27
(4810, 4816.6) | 29.18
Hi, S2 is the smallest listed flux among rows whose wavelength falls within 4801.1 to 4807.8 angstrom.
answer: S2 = 26.02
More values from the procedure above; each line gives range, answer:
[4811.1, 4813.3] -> 25.22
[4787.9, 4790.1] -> 22.86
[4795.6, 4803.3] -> 25.37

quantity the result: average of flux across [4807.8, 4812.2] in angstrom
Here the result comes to 27.2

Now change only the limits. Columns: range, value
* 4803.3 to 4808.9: 27.3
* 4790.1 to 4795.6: 25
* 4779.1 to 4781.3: 27.7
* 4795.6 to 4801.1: 25.7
